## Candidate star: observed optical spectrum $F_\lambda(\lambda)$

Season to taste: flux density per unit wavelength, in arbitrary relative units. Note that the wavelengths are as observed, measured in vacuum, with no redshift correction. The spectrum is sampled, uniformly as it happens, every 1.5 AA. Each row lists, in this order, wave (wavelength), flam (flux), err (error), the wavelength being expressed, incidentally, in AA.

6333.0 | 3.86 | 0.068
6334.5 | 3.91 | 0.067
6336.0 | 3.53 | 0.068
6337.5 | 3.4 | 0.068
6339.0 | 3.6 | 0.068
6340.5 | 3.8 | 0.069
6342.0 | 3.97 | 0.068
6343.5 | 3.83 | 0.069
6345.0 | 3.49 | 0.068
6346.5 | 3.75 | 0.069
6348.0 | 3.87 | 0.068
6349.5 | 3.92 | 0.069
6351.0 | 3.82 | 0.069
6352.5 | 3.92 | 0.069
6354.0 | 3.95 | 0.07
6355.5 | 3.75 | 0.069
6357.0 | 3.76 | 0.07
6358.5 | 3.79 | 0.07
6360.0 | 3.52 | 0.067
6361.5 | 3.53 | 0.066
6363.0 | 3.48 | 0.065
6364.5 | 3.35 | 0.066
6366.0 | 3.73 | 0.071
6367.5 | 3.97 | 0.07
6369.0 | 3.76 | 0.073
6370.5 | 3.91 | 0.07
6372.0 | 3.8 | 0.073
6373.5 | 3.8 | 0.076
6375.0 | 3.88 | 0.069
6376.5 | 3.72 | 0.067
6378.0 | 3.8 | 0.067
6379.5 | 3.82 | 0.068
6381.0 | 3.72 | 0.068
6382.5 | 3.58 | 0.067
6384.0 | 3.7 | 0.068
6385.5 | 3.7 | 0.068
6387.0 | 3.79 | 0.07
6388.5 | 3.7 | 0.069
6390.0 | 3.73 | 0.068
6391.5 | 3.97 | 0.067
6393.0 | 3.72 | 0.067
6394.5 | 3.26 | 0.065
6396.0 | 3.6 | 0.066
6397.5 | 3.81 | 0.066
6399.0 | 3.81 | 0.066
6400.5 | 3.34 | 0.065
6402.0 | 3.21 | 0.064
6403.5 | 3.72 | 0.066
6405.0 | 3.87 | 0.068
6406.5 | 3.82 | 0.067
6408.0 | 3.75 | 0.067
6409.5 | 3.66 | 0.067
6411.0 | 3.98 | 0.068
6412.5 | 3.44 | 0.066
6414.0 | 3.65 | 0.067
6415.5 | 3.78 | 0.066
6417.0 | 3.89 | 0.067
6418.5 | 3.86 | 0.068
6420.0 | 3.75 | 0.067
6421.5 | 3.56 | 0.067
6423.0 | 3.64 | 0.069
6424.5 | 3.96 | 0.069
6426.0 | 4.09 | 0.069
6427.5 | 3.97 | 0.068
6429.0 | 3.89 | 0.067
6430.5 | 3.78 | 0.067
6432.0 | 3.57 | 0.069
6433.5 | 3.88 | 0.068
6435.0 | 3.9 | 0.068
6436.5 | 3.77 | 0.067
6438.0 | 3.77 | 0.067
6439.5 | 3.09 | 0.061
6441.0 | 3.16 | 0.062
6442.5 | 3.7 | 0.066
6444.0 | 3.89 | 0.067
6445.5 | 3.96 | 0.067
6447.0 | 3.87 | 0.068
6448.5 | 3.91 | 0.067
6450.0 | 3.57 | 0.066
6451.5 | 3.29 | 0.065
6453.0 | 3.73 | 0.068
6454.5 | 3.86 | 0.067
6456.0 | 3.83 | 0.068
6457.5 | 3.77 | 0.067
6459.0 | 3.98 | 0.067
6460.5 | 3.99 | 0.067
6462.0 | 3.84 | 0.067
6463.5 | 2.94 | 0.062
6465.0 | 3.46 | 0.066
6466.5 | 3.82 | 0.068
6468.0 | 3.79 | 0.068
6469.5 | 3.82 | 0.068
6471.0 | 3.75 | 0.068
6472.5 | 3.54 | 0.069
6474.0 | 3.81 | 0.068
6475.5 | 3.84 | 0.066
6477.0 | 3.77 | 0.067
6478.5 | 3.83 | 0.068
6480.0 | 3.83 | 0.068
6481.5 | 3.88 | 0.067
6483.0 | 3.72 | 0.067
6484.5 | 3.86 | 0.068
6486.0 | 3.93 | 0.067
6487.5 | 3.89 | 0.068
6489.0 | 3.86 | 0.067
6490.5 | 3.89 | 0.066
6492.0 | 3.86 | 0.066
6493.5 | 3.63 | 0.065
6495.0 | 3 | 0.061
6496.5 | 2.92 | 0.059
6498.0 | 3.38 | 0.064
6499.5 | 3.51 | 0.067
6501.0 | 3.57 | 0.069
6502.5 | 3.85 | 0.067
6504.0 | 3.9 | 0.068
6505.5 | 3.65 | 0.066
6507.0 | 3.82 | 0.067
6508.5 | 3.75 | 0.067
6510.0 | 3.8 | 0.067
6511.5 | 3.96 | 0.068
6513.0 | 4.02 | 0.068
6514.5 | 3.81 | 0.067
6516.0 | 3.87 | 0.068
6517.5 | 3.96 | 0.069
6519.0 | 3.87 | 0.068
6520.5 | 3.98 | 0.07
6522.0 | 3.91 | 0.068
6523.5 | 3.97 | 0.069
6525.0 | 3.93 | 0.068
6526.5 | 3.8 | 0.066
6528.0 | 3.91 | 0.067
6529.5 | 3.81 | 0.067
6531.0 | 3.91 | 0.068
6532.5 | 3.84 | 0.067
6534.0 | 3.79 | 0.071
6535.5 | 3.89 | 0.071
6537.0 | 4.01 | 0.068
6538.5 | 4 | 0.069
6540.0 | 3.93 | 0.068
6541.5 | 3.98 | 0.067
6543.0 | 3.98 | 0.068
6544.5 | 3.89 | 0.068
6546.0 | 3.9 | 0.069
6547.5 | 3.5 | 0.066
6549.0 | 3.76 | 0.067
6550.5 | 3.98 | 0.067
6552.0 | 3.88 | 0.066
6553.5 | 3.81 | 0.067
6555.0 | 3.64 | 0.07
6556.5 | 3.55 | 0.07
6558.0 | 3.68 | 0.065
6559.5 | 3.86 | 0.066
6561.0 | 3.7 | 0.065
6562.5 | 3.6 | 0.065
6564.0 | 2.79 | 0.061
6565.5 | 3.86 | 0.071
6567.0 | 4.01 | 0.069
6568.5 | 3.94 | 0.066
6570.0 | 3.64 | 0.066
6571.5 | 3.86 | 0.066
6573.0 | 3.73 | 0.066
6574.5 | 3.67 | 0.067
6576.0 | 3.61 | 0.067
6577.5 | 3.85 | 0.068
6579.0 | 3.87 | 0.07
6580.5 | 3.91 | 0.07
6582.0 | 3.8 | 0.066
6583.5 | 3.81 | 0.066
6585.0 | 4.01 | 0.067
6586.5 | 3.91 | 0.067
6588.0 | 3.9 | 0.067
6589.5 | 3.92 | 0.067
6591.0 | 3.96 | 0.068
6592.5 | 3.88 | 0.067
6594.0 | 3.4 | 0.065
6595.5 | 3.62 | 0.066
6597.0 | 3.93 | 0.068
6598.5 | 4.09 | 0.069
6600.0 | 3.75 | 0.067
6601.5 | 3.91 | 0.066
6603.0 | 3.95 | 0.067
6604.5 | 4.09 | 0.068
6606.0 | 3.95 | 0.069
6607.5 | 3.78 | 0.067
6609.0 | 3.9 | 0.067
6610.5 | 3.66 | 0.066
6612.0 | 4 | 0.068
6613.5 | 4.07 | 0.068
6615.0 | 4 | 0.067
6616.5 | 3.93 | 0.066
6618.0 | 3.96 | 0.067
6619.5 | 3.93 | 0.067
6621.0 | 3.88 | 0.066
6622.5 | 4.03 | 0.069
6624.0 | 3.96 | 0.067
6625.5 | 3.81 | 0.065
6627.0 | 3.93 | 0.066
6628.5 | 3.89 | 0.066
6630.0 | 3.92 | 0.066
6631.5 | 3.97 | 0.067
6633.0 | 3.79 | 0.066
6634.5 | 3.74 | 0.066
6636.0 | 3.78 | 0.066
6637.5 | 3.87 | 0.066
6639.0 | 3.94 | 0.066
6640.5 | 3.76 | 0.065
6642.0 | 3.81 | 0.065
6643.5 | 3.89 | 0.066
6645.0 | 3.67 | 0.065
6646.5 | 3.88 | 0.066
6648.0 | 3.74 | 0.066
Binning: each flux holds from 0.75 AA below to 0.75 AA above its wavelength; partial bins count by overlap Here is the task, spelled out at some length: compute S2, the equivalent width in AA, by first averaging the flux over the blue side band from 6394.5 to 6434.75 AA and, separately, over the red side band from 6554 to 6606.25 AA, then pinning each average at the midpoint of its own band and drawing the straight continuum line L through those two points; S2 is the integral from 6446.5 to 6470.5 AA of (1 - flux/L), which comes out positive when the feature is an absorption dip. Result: 0.2 AA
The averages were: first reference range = 3.73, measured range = 3.72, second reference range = 3.79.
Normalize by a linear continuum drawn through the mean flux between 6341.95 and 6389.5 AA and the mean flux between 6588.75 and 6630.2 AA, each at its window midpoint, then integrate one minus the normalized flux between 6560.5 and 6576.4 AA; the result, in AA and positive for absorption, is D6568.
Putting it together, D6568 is 0.8 AA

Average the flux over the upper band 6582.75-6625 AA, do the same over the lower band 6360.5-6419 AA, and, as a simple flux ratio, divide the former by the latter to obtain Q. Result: 1.05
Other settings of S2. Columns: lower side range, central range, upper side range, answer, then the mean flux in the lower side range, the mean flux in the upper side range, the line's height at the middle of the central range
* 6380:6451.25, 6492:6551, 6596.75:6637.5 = 0.4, 3.72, 3.91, 3.82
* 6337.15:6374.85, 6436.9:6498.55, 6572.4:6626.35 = 1.8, 3.74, 3.87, 3.8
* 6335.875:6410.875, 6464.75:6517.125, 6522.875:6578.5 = 0.5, 3.72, 3.8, 3.77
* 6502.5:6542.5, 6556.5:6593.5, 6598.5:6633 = 1.3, 3.89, 3.92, 3.91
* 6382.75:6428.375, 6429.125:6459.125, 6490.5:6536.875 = 0.2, 3.72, 3.77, 3.74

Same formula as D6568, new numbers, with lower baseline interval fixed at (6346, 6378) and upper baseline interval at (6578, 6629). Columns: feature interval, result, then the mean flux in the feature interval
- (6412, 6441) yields 0.5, 3.74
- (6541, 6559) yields 0.3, 3.79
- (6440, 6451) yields 0.3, 3.7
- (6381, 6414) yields 0.9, 3.67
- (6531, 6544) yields -0.2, 3.93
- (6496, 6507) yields 0.8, 3.57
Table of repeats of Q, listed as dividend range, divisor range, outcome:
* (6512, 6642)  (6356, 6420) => 1.04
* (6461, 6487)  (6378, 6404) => 1.02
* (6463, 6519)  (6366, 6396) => 0.99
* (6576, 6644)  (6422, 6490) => 1.03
